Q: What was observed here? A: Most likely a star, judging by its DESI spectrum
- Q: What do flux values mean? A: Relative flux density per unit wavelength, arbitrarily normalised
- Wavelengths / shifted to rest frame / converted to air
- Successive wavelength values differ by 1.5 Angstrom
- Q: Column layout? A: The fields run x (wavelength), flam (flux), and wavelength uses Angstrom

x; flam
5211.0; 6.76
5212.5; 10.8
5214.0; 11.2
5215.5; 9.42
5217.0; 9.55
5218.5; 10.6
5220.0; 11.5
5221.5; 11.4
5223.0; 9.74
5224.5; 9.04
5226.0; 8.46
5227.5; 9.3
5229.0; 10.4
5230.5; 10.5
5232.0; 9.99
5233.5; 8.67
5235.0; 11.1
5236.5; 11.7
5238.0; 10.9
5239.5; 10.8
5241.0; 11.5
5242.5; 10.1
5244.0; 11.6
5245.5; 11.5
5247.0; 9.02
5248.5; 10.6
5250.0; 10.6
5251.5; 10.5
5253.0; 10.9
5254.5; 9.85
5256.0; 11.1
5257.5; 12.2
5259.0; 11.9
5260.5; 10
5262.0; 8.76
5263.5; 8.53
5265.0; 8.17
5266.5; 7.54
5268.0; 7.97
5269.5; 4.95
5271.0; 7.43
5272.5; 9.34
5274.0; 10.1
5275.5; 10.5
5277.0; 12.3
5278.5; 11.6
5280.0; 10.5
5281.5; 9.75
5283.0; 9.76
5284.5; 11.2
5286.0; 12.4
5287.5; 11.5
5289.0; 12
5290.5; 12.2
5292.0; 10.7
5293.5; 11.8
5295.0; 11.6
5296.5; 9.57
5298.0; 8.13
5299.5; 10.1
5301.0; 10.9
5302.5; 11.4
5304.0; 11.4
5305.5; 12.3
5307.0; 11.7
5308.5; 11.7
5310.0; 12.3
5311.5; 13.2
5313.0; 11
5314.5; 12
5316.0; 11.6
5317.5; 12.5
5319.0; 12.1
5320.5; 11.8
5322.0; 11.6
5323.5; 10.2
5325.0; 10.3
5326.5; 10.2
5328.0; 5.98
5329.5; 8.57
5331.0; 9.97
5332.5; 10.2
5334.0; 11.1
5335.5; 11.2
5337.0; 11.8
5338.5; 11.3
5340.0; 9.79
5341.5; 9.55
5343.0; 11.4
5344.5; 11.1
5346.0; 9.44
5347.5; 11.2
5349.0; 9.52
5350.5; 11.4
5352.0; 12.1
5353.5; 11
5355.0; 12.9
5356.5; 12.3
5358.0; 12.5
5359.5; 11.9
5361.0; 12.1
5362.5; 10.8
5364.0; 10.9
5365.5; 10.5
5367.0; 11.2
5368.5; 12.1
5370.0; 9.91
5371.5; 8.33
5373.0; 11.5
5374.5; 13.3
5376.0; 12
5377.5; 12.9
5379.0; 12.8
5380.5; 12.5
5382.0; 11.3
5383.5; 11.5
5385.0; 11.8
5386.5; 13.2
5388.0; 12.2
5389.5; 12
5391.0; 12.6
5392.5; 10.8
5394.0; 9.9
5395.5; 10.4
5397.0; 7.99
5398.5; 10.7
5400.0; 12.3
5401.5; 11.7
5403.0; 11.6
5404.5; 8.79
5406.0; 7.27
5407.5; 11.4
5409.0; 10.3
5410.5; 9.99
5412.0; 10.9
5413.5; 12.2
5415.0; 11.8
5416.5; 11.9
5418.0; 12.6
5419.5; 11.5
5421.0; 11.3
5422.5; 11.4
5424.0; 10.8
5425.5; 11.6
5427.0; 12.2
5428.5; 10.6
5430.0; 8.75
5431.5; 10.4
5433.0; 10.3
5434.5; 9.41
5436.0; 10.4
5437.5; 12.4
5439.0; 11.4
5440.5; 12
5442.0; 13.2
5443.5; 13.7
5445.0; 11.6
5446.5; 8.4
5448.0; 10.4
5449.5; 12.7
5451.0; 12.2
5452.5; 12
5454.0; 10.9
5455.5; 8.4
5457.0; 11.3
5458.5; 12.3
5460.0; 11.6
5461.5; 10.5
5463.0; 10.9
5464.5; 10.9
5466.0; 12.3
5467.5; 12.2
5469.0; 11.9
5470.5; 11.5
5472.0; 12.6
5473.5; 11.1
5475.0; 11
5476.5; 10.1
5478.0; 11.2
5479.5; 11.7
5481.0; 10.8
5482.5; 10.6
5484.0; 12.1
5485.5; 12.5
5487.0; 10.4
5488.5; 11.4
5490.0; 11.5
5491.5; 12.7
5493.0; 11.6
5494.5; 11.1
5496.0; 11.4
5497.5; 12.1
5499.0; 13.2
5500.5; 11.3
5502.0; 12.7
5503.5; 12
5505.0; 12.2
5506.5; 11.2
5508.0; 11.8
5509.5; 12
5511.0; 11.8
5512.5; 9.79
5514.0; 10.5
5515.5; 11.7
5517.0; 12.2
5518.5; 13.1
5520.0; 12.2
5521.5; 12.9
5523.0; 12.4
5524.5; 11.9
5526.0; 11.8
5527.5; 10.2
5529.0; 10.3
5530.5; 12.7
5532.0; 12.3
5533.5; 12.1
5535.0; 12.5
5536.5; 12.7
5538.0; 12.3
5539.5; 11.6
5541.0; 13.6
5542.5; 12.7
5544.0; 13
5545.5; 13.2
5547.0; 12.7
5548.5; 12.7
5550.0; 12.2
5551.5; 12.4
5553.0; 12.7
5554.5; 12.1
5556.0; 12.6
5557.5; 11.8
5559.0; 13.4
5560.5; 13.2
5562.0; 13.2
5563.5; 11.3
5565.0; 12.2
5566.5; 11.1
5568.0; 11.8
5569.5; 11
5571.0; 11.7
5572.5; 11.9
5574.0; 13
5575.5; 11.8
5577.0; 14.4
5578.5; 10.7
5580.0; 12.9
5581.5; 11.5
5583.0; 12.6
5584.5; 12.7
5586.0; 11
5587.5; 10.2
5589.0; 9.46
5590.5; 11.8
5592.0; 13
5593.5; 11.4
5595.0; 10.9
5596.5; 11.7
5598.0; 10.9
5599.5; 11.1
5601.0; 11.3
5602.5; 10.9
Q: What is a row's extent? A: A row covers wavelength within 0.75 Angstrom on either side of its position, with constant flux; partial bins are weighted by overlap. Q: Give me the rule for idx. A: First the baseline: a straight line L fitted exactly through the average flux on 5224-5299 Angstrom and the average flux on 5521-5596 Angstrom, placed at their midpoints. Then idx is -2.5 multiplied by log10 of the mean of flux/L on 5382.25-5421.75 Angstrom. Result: 0.000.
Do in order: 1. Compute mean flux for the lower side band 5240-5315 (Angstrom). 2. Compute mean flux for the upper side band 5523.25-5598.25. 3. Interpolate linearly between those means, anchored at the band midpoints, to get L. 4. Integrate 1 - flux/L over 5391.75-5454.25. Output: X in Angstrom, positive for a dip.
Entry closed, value 1.8 Angstrom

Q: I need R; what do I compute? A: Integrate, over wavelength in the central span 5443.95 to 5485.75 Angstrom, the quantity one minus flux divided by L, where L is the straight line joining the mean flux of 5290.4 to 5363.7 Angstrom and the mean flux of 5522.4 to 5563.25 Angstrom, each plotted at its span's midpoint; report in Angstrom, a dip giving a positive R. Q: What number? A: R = 2.1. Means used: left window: 11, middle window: 11.3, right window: 12.4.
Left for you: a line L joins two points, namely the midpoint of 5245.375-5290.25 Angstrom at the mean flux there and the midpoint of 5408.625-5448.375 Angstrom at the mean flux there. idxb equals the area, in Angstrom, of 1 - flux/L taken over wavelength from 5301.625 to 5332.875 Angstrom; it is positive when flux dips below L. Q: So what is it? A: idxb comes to -1.9 Angstrom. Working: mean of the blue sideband 10.1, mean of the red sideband 11.2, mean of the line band 11.1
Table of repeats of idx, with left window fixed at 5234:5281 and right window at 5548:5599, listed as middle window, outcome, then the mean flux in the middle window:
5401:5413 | 0.075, 10.3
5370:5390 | -0.100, 11.9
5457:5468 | -0.017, 11.5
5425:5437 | 0.066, 10.5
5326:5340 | 0.056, 10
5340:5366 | -0.050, 11.2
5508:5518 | 0.019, 11.4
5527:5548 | -0.050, 12.3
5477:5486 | 0.001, 11.4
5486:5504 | -0.026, 11.8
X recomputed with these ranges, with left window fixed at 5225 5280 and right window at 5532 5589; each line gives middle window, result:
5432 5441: 0.3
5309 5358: -1.8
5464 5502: 0.3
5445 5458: 0.7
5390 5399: 0.5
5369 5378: -0.3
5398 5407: 0.6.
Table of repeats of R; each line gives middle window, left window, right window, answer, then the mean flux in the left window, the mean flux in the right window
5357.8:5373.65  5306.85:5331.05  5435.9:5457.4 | 0.2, 11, 11.4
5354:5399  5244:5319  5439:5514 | -1.8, 10.6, 11.5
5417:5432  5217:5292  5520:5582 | 0.3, 10.2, 12.3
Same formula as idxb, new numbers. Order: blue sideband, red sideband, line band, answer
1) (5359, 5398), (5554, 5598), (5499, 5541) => -0.5 Angstrom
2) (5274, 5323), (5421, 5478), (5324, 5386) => 1.4 Angstrom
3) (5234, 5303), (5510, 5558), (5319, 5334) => 1.0 Angstrom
